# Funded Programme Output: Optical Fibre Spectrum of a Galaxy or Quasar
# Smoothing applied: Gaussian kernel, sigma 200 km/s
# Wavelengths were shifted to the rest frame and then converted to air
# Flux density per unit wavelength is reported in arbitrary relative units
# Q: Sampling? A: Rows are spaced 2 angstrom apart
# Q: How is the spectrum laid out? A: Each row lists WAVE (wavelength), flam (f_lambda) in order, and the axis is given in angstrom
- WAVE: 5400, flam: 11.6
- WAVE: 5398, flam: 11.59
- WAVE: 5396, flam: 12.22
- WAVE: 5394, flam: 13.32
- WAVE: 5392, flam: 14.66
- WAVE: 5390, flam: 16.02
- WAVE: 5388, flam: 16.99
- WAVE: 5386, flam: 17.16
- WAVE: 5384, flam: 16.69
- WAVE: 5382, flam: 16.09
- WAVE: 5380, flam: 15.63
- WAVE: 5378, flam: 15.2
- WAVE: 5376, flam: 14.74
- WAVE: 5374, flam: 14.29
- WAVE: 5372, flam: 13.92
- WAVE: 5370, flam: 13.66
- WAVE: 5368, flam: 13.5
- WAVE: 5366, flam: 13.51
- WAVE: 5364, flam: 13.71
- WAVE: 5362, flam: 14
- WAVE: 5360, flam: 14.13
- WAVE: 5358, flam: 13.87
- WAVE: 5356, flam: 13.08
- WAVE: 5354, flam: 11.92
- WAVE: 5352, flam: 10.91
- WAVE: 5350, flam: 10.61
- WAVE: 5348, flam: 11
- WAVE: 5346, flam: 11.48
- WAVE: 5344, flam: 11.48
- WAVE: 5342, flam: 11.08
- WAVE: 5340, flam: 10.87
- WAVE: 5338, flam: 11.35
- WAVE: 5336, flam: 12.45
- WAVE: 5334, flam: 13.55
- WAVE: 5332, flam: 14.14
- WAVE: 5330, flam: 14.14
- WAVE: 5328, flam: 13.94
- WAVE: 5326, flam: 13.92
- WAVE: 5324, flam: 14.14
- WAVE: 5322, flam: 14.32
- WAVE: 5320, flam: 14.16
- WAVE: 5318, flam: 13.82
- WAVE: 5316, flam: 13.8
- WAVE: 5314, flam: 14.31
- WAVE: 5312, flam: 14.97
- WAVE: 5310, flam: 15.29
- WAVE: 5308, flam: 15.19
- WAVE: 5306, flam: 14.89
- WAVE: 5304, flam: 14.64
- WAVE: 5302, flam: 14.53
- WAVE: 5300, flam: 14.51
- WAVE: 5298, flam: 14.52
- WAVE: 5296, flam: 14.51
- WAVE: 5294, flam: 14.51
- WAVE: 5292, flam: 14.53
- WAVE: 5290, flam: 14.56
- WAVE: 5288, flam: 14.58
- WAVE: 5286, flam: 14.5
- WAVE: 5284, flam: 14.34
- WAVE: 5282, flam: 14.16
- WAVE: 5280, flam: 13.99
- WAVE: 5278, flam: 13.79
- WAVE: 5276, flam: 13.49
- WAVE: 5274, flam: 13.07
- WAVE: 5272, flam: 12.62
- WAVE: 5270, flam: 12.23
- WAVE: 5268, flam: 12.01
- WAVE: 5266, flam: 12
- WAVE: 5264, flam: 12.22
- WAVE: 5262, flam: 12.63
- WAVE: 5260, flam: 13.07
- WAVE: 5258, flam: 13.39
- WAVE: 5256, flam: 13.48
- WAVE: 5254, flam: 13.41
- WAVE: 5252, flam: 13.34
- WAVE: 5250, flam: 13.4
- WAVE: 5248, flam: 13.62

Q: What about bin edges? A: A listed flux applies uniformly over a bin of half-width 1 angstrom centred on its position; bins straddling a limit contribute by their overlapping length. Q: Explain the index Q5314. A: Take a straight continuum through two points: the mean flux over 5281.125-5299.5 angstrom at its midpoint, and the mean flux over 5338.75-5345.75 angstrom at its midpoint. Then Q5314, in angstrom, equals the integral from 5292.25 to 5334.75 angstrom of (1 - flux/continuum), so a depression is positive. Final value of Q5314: -4.6 angstrom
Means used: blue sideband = 14.5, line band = 14.4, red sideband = 11.2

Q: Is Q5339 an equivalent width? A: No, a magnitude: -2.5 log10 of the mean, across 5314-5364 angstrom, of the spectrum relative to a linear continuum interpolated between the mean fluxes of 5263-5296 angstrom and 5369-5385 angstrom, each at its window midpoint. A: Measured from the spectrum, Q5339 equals 0.12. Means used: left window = 13.6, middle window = 12.9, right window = 15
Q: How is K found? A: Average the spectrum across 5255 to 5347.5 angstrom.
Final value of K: 13.6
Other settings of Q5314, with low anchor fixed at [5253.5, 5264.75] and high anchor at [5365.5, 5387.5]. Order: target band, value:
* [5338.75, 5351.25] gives 2.9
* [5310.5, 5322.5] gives -0.2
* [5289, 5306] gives -1.1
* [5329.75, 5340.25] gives 1.1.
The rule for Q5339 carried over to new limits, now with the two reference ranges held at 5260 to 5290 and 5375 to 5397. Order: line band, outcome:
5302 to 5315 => -0.07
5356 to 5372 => 0.09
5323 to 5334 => 0.02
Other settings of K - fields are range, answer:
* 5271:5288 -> 13.8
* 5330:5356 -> 11.9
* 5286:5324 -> 14.5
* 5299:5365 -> 13.3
